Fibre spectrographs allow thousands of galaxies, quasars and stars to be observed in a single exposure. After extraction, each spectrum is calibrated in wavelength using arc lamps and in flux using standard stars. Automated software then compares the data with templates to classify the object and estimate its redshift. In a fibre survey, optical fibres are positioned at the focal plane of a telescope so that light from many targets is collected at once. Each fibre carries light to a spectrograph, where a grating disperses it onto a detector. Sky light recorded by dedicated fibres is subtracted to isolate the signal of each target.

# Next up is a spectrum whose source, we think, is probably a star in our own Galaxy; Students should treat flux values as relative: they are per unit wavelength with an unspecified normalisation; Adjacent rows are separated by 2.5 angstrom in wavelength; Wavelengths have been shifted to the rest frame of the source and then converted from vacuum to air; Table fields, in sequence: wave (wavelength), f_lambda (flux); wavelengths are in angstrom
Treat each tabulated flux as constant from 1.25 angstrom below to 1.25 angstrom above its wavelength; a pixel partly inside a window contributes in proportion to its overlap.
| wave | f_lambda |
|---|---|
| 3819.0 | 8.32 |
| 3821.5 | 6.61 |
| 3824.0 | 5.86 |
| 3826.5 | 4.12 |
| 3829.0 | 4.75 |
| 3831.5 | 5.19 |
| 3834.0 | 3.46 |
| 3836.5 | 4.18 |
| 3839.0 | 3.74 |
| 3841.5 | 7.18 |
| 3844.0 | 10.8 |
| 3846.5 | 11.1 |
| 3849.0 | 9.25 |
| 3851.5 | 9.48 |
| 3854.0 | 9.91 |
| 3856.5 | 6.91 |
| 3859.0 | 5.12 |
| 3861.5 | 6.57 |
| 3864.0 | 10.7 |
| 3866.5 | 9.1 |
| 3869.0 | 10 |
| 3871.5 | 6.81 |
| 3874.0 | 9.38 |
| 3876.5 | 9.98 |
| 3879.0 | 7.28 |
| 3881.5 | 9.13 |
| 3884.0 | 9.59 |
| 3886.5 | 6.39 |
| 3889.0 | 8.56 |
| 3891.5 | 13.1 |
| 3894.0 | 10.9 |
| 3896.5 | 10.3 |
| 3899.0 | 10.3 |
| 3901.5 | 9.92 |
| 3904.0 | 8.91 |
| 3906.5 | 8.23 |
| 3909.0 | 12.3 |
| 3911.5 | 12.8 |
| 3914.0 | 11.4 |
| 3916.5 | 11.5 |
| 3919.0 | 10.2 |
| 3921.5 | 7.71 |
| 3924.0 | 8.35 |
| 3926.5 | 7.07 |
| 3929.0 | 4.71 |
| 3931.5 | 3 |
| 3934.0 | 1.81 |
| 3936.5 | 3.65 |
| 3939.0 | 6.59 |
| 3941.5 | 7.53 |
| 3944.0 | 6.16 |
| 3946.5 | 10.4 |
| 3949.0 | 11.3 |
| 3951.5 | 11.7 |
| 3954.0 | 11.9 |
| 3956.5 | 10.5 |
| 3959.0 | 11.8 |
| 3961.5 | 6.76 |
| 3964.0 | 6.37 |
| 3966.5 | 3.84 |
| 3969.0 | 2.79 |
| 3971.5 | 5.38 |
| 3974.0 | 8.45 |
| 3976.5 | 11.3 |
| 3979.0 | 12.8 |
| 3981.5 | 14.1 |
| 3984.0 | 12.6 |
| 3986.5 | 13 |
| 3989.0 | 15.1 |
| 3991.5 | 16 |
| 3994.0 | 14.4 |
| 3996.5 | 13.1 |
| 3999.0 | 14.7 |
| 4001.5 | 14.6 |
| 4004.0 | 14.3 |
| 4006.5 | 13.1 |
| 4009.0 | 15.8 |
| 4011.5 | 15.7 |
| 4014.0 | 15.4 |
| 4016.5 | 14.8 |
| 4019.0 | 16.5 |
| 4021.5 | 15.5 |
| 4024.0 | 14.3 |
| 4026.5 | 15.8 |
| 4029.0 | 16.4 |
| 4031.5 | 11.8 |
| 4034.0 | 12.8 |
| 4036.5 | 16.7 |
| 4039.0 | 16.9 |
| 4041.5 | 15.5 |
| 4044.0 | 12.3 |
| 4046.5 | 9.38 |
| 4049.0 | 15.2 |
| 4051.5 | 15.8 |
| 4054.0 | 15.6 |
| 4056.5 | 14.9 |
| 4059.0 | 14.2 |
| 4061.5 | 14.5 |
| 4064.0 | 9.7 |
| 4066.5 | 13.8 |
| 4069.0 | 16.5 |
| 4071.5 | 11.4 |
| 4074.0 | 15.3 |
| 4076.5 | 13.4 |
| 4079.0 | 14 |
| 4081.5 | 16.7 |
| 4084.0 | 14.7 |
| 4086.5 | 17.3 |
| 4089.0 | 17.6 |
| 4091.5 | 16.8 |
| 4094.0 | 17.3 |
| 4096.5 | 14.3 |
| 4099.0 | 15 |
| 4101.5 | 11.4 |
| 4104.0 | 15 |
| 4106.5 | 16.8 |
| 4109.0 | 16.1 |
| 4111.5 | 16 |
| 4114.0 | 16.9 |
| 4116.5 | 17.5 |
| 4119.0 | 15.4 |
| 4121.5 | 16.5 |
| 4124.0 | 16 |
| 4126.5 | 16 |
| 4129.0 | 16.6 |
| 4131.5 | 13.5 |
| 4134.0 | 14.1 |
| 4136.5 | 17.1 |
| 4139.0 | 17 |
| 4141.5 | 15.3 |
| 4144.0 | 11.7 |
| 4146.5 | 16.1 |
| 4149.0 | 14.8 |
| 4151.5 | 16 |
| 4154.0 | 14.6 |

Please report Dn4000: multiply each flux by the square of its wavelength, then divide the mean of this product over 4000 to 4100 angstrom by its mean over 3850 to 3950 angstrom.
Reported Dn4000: 1.86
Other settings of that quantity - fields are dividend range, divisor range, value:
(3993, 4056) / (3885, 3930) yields 1.62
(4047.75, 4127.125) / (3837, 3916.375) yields 1.84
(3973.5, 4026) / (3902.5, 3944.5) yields 1.89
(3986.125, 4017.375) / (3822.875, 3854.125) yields 2.36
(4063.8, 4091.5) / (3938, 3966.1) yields 1.75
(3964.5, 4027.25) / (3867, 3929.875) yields 1.43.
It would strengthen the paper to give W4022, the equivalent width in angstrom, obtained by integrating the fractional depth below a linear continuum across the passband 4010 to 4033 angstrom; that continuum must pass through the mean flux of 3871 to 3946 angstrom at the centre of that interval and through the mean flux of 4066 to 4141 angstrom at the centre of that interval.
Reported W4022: -4.7 angstrom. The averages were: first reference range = 8.49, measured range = 15.1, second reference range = 15.5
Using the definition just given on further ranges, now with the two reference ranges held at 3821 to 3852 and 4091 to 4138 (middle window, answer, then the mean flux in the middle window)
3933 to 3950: 5.5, 6.78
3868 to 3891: -2.2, 8.7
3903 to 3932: 0.4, 9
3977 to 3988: -1.7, 13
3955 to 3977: 6.9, 7.39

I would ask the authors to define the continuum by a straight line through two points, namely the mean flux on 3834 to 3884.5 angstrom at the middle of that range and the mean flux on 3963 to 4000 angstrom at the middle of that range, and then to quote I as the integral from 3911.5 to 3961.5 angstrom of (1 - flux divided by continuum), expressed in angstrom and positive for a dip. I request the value 7.9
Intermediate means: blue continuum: 8.17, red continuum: 10.9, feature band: 8.35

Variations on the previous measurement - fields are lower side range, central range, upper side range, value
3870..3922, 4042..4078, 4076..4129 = 2.0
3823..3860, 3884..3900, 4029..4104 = -2.6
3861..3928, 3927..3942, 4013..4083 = 8.7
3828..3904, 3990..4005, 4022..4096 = -2.2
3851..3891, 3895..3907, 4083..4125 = -0.2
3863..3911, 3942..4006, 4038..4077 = 5.3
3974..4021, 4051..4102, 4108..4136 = 1.5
